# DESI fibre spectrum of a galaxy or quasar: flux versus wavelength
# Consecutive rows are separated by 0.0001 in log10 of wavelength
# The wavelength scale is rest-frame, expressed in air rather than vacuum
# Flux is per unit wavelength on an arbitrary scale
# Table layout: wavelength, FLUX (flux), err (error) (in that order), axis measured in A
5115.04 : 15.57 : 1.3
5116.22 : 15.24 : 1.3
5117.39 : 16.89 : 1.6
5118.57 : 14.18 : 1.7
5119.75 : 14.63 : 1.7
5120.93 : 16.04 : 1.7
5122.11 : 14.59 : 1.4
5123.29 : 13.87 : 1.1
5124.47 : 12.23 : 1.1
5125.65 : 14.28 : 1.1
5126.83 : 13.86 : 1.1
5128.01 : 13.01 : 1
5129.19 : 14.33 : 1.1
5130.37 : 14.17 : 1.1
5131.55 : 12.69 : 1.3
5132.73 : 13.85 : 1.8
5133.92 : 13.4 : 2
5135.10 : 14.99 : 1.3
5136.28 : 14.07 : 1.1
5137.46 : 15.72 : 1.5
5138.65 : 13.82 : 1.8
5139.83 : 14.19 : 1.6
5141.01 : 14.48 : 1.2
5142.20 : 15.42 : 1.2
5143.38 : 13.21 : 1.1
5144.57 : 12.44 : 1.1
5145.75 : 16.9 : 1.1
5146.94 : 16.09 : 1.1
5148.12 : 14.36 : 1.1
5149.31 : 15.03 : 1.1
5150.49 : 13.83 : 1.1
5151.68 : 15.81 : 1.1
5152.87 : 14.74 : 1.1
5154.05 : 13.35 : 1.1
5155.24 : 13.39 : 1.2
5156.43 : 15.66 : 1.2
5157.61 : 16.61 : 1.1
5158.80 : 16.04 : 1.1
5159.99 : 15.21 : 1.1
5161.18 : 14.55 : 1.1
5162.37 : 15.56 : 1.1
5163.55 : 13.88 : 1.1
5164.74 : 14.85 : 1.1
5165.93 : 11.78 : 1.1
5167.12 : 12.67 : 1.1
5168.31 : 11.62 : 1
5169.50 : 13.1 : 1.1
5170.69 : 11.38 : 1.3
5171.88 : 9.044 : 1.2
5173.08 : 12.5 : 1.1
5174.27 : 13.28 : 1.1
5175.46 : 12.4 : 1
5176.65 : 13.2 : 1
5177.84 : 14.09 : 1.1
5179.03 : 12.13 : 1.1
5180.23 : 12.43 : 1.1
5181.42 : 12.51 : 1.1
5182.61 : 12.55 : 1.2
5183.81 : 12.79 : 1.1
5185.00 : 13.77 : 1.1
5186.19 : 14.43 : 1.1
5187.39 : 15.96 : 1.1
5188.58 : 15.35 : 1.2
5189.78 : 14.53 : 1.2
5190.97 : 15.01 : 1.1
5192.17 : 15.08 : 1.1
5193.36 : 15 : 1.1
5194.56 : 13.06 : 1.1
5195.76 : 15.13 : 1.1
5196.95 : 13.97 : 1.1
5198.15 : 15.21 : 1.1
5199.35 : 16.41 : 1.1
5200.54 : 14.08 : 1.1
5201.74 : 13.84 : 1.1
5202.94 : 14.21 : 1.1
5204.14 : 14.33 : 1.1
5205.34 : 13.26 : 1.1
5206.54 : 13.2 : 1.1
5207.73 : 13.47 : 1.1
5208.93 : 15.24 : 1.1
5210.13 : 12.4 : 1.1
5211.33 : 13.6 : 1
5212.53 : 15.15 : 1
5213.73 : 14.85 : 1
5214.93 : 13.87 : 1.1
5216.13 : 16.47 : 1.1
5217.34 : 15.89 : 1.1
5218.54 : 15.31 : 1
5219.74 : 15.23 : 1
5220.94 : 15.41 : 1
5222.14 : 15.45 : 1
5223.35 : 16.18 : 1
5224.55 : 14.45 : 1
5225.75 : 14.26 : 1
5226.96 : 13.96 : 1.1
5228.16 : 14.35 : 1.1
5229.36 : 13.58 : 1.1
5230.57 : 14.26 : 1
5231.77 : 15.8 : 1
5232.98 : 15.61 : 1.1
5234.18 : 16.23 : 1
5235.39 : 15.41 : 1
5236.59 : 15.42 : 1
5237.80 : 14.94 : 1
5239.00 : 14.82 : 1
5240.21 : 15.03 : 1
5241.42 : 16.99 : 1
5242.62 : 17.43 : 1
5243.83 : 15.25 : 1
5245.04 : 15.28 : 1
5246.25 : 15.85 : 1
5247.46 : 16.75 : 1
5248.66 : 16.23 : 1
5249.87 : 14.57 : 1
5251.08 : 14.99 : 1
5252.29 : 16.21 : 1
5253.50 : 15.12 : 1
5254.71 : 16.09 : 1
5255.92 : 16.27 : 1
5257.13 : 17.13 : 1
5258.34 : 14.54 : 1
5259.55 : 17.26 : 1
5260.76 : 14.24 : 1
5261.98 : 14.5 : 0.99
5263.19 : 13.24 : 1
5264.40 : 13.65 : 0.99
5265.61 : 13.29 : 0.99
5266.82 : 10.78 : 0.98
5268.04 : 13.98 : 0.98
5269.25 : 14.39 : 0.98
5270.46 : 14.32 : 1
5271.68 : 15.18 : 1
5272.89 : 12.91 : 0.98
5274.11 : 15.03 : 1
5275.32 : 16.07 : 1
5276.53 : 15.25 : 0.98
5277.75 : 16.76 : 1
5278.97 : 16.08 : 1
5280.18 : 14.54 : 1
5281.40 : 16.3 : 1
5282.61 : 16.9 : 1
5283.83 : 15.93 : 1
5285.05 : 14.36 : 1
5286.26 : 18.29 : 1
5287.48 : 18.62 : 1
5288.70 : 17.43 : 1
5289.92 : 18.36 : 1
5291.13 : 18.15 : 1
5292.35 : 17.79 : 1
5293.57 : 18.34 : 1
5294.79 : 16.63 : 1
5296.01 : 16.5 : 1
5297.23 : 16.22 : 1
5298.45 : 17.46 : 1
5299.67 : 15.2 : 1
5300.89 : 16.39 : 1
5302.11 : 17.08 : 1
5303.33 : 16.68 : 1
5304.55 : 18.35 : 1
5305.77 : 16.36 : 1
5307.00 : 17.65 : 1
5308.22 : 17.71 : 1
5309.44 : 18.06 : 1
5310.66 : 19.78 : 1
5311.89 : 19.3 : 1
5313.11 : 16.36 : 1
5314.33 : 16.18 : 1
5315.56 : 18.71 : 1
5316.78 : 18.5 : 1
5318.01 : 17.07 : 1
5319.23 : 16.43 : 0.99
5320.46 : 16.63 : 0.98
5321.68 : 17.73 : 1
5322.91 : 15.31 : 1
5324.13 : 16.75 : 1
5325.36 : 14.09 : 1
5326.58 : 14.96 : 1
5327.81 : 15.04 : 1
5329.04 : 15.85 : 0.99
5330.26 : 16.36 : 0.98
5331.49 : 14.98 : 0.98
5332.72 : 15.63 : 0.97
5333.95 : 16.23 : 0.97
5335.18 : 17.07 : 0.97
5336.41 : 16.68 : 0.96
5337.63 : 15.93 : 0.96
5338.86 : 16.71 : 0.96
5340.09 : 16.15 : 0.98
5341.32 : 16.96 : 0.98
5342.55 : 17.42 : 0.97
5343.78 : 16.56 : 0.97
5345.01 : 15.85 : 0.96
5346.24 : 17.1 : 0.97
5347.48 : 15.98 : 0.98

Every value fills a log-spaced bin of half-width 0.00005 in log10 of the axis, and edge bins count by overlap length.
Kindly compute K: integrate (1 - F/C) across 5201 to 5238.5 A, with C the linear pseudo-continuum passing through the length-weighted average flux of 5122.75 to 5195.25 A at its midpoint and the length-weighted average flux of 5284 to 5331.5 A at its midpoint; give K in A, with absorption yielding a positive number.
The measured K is 1.19 A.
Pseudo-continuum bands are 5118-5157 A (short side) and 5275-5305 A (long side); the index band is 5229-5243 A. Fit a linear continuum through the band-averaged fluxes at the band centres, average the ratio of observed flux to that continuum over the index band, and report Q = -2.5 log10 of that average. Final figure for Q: 0.031 mag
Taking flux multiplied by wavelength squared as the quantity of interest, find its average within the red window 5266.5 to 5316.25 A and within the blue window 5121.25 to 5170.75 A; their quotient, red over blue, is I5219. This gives 1.2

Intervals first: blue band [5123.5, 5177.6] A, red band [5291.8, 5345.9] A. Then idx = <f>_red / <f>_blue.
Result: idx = 1.2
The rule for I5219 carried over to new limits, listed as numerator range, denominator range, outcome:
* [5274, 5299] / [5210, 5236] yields 1.15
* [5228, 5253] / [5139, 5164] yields 1.08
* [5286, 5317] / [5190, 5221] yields 1.25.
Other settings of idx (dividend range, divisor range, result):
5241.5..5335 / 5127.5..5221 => 1.14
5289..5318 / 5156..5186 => 1.31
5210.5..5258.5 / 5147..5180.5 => 1.12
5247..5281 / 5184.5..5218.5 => 1.03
